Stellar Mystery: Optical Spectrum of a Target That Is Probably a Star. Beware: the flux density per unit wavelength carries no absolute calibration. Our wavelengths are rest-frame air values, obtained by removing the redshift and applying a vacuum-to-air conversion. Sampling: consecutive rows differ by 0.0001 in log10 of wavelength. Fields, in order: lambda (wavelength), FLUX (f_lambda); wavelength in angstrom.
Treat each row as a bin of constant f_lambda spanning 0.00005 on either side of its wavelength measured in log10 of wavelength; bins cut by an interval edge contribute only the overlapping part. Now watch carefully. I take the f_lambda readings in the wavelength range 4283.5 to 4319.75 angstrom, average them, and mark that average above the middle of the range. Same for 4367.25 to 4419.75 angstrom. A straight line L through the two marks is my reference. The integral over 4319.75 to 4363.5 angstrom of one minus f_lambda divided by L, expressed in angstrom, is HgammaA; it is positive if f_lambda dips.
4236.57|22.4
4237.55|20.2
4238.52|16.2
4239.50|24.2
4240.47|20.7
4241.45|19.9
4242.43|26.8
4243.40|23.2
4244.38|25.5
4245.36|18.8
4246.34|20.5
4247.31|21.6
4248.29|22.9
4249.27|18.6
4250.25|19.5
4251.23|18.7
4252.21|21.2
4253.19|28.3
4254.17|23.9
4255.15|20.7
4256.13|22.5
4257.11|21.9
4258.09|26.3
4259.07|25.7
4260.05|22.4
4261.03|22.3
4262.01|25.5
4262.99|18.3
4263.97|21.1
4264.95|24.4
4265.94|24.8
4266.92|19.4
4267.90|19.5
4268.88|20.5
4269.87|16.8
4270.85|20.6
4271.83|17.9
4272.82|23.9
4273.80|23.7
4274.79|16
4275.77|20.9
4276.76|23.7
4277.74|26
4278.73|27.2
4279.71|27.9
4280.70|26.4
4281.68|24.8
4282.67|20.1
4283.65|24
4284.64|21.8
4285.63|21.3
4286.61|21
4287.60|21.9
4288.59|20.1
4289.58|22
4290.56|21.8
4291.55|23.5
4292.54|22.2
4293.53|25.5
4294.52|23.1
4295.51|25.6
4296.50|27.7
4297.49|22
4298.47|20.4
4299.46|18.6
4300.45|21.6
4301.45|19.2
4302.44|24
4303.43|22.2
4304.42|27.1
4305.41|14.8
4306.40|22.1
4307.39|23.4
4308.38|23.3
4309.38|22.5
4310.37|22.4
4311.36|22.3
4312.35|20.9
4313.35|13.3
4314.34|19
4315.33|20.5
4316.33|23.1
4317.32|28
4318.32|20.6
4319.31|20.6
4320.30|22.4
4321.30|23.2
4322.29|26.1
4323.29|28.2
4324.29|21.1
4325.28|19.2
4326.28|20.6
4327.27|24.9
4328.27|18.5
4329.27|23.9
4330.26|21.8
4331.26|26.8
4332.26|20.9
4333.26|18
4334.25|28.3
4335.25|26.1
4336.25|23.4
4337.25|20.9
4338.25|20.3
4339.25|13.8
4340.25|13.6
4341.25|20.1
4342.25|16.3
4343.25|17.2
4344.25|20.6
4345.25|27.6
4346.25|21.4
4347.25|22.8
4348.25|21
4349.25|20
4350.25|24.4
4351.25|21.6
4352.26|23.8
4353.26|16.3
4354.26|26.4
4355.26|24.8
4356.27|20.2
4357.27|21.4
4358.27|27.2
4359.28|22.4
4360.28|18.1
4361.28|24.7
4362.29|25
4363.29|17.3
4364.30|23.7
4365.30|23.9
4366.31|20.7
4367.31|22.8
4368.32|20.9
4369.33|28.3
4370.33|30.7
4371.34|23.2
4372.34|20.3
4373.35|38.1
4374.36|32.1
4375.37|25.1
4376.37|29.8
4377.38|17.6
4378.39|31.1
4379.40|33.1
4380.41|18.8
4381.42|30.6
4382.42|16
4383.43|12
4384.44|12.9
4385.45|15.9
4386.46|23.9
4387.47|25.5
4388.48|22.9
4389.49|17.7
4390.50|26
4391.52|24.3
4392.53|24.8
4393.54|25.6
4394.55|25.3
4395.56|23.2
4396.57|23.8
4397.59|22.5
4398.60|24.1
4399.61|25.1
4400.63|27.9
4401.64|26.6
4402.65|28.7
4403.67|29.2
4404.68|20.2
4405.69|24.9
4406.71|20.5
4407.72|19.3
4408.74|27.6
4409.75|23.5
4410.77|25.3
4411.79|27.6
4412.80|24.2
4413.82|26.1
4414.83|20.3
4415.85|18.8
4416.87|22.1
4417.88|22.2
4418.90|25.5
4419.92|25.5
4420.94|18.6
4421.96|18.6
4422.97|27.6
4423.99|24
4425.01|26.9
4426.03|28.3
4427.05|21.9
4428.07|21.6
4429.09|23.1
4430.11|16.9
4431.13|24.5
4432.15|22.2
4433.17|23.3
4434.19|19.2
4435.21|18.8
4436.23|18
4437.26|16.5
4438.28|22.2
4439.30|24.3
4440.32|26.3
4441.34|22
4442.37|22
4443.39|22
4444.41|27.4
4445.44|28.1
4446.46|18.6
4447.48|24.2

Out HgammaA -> 1.9 angstrom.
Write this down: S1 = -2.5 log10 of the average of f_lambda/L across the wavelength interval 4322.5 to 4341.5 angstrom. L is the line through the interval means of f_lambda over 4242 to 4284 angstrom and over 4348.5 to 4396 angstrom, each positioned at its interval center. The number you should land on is 0.07 mag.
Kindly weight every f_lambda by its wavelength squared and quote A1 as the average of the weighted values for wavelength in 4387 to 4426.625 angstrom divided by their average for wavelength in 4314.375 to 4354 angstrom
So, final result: 1.1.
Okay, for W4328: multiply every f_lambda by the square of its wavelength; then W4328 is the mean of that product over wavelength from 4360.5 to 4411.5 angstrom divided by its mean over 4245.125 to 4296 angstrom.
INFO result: 1.1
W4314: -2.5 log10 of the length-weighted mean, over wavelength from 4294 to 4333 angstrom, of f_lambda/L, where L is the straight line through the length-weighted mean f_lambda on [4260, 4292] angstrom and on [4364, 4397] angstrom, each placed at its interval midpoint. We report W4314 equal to 0.03 mag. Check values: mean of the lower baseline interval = 22.2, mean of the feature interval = 22.2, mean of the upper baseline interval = 24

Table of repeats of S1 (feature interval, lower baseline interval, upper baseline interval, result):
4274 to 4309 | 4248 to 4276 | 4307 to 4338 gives -0.032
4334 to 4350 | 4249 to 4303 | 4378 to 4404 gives 0.116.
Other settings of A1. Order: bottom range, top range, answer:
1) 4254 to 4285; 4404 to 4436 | 1.09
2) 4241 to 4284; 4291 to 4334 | 1.02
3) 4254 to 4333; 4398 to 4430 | 1.14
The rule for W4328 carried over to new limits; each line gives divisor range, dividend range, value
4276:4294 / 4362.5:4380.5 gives 1.14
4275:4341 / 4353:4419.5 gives 1.11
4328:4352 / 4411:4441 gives 1.11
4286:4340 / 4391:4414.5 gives 1.17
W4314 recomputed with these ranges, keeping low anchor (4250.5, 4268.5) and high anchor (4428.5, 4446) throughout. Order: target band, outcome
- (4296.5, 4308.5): 0.034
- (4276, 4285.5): -0.088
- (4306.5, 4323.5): 0.009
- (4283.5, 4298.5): -0.015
